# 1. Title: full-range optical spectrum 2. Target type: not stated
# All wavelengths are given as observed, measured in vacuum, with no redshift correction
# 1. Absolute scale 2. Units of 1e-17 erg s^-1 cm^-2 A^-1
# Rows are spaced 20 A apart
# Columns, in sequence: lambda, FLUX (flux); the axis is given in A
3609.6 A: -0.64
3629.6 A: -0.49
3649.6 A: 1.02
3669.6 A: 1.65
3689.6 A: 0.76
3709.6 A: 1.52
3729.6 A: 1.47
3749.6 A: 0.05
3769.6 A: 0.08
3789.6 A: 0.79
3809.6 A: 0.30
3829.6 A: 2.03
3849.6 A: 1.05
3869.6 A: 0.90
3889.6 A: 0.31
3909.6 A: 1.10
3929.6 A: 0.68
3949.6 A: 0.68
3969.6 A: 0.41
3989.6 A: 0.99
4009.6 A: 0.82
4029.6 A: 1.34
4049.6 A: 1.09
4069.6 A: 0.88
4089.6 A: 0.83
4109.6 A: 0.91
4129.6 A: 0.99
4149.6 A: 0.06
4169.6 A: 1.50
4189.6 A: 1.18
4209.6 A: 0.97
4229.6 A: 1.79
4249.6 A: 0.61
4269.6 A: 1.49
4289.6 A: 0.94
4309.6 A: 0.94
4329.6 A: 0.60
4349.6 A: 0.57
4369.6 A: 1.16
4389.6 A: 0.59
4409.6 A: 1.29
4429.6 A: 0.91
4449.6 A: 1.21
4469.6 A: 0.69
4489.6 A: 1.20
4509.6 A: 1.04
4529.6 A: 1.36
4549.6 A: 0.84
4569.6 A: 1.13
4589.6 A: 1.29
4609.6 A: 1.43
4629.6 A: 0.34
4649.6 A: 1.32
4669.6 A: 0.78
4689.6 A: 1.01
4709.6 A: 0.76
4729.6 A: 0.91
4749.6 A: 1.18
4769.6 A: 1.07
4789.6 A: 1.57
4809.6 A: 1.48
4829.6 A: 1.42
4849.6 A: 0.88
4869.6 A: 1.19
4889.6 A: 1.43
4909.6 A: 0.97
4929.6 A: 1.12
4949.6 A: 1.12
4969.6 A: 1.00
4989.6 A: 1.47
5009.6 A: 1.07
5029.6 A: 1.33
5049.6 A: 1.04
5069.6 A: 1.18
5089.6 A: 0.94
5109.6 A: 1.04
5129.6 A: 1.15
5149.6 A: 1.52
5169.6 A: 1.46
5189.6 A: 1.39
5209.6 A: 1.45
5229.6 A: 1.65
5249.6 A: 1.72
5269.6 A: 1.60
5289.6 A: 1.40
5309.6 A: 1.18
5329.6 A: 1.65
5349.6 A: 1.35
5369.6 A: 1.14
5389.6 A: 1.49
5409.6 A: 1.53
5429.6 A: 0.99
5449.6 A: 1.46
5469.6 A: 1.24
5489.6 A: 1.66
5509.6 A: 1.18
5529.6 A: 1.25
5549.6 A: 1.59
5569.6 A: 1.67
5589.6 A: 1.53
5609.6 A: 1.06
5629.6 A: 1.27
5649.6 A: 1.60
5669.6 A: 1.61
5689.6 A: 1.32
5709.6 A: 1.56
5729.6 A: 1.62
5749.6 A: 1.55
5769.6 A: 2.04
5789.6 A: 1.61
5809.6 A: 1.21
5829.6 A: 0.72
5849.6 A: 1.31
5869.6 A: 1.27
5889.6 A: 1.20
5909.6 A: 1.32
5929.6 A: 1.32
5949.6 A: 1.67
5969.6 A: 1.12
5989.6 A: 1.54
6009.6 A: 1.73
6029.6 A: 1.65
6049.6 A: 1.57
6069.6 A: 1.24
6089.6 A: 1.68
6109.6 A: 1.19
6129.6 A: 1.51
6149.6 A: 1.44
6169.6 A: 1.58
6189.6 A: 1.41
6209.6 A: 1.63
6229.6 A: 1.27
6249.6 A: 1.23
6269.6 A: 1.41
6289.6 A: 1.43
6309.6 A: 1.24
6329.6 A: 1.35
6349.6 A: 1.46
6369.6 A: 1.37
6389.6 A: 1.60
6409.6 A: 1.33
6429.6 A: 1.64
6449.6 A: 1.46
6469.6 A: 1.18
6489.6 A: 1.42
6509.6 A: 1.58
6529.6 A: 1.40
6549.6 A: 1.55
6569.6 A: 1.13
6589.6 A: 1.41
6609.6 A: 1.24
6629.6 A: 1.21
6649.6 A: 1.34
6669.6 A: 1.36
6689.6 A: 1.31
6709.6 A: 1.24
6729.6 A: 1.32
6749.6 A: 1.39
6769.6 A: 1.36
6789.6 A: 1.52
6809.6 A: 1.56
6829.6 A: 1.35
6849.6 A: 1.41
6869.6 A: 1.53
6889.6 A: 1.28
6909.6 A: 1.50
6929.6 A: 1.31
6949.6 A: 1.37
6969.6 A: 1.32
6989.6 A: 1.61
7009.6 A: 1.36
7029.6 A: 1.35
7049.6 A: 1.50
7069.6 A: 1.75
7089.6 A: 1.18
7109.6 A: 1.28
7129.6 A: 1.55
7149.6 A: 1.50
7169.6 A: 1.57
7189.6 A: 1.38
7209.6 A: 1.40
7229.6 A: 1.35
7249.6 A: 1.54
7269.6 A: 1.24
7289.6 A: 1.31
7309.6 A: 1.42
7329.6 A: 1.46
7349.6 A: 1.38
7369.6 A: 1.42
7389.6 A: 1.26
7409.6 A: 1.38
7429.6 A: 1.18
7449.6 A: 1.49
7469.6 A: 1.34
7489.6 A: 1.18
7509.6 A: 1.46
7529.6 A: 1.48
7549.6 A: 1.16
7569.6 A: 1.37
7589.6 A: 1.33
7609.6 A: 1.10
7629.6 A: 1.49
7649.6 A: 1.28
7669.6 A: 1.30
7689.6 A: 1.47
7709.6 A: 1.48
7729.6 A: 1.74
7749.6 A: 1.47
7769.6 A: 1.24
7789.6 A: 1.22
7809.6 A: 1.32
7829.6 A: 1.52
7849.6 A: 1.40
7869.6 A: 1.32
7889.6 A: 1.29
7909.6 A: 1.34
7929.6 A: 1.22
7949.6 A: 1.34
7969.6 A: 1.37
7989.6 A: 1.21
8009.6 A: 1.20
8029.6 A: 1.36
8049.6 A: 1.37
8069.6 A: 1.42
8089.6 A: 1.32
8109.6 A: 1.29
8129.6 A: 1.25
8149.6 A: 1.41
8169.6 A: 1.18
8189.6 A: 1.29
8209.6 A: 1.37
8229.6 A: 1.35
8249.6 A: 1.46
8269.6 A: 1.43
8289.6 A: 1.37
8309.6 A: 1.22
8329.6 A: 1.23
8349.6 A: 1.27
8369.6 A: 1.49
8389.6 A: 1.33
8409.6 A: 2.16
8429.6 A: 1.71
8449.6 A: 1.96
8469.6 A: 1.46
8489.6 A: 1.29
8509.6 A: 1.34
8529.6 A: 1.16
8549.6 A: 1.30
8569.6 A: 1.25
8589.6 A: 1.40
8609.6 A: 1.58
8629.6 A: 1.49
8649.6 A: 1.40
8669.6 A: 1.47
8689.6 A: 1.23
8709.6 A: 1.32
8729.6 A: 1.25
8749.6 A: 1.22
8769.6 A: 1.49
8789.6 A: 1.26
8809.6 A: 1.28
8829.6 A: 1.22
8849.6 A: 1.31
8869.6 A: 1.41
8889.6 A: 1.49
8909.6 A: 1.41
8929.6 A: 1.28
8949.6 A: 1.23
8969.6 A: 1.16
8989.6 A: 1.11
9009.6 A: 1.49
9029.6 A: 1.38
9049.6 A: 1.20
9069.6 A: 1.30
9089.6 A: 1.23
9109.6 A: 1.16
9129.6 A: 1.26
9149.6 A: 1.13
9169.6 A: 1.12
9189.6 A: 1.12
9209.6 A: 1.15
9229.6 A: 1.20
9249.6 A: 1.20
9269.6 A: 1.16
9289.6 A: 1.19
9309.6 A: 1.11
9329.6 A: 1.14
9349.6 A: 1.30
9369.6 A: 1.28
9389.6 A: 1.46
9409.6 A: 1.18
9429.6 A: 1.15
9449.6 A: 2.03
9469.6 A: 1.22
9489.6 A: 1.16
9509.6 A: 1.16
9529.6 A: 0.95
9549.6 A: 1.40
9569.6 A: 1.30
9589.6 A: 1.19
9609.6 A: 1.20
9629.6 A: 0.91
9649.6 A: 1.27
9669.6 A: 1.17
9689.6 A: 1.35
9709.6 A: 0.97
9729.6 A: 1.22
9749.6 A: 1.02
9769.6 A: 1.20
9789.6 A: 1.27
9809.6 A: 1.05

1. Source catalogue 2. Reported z 0.28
